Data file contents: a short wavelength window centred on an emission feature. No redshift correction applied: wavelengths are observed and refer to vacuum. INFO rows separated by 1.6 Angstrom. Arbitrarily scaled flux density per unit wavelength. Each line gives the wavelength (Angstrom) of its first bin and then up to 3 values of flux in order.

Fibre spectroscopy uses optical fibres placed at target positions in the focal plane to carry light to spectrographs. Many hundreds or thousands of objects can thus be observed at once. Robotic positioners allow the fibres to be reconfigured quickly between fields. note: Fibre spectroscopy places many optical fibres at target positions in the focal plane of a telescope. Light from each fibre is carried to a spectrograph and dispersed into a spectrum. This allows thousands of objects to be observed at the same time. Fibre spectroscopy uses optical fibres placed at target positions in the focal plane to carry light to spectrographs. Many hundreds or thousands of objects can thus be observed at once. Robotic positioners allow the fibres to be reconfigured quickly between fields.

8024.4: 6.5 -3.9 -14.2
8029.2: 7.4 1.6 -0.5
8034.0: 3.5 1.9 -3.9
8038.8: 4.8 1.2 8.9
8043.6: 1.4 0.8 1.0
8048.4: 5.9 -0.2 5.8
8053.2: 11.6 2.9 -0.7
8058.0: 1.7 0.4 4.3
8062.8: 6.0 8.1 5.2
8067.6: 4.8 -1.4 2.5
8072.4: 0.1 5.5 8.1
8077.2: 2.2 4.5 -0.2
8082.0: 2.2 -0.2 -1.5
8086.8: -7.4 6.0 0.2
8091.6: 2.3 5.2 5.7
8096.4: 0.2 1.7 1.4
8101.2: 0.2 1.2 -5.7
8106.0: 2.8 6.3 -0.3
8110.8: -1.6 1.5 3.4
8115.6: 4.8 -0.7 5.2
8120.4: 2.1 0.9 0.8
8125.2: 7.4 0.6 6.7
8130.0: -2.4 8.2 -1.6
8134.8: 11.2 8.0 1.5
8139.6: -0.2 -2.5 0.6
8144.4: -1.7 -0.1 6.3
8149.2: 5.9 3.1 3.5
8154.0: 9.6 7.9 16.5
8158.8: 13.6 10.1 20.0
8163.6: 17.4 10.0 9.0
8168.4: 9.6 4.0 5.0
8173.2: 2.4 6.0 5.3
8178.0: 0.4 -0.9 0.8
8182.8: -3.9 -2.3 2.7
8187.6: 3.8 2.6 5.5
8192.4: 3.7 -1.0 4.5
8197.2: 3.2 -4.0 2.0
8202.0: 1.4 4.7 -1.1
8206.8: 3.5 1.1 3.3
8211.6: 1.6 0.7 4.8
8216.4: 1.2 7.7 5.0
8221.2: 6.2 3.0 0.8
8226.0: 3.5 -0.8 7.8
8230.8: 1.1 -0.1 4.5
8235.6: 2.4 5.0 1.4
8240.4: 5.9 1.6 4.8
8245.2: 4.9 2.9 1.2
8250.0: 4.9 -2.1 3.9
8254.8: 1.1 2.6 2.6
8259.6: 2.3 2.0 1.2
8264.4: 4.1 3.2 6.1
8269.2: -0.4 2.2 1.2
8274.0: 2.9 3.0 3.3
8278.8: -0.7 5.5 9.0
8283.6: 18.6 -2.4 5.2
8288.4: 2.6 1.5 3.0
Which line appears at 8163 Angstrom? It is [O II]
